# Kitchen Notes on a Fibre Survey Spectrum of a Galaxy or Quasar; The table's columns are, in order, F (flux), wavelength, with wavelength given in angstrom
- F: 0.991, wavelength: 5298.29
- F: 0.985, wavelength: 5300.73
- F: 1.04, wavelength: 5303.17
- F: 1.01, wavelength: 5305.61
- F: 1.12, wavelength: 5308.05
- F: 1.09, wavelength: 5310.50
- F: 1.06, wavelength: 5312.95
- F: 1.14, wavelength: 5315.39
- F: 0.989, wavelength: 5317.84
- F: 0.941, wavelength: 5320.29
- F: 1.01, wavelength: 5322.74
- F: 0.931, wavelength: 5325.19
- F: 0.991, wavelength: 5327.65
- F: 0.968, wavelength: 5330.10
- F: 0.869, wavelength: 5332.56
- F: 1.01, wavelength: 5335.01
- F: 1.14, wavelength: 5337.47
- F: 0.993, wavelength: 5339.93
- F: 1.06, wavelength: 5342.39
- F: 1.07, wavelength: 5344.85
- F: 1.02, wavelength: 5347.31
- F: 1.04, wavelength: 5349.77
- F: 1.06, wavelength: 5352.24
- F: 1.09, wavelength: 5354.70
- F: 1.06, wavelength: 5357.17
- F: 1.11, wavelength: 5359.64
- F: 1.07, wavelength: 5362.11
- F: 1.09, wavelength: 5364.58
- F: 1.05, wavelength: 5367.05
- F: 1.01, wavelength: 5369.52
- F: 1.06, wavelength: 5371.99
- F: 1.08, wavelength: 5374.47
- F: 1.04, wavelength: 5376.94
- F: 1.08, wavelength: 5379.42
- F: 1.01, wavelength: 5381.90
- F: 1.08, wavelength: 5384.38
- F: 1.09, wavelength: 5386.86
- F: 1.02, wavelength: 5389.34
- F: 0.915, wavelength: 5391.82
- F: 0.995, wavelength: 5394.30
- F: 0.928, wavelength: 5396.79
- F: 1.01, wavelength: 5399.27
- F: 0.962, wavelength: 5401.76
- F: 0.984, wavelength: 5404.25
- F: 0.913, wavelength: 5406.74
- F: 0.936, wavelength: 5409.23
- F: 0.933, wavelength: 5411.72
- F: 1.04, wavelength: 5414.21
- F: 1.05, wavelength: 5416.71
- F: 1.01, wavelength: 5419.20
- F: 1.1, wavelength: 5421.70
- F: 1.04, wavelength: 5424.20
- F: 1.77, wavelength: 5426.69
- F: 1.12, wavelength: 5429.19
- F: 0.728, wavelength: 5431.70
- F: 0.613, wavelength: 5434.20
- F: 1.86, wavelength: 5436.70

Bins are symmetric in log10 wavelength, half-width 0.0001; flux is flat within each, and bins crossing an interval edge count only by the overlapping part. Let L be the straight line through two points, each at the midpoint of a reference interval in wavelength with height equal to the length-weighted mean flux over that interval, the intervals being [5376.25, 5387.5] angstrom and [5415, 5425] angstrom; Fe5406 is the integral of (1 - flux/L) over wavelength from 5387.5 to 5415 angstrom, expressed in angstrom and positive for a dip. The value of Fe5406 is 2.2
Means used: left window 1.06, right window 1.05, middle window 0.969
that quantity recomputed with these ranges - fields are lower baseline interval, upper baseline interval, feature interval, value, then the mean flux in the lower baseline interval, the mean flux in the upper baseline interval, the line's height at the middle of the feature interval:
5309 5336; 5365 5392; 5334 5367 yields -1.26 angstrom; 1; 1.05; 1.02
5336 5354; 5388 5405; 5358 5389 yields -1.62 angstrom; 1.06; 0.974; 1.01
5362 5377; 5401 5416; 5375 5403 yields -0.05 angstrom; 1.06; 0.964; 1.01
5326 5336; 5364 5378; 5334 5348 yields -0.99 angstrom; 0.957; 1.05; 0.981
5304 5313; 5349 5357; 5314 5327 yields 0.80 angstrom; 1.07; 1.06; 1.07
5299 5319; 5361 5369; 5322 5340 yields 1.19 angstrom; 1.05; 1.07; 1.06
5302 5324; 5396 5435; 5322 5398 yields 0.00 angstrom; 1.04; 1.01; 1.03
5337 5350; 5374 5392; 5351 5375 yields -0.46 angstrom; 1.05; 1.05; 1.05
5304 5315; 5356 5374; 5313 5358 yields 2.02 angstrom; 1.07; 1.06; 1.07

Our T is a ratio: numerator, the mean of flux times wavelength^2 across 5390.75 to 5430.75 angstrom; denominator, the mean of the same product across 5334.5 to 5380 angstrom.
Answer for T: 1.0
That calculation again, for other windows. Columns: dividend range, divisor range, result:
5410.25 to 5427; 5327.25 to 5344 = 1.12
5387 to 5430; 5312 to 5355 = 1.05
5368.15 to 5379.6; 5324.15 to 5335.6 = 1.12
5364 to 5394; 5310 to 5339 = 1.05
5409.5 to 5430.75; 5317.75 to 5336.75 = 1.20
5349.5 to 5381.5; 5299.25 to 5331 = 1.06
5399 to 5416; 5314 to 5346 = 0.99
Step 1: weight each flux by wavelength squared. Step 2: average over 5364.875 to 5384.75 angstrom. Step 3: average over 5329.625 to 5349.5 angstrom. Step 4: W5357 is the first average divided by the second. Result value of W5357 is 1.05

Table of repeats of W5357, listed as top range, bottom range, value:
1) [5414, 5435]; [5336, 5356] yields 1.03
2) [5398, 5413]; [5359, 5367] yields 0.90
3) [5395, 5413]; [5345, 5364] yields 0.91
